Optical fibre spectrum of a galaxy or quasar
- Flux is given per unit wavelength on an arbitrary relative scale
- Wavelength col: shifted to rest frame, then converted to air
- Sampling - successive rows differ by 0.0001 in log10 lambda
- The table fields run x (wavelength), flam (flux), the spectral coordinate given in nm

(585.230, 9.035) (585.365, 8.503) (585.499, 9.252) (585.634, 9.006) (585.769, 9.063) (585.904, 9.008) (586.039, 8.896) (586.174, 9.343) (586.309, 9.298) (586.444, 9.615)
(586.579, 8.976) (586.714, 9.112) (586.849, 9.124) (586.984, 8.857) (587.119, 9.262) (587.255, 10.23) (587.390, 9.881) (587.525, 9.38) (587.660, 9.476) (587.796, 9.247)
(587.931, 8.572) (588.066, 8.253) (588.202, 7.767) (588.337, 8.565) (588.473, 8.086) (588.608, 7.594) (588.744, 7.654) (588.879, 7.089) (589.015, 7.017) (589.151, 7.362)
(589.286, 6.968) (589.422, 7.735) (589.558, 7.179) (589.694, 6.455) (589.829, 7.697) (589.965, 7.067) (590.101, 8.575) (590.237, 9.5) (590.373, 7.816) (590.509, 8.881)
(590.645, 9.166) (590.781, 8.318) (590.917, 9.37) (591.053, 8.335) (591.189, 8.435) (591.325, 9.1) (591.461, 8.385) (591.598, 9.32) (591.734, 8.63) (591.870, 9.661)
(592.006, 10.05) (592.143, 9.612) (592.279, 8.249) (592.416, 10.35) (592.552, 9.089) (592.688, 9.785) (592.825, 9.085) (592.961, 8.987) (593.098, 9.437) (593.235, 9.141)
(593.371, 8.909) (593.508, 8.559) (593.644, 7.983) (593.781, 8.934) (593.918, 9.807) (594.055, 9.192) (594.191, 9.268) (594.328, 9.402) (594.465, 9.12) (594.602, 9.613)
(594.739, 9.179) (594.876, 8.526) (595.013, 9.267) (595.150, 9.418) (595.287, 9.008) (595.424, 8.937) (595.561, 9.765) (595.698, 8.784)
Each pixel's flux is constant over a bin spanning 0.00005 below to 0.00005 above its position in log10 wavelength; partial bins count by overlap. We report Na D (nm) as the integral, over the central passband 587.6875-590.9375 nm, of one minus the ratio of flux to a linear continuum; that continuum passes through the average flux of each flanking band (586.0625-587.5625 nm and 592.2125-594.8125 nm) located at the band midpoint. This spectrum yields 0.45 nm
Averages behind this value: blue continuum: 9.36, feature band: 7.99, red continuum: 9.16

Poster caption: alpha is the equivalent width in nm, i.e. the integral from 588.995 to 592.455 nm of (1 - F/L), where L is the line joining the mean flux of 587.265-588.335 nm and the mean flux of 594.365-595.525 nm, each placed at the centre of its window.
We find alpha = 0.24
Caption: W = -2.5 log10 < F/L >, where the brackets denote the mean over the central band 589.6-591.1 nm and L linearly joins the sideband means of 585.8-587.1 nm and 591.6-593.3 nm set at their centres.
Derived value 0.12 mag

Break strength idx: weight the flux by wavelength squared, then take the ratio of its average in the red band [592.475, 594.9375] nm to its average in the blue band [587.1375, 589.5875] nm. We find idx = 1.1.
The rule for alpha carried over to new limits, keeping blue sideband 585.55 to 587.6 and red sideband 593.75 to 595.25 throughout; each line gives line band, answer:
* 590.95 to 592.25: 0.030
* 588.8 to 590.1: 0.282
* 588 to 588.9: 0.133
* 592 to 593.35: -0.011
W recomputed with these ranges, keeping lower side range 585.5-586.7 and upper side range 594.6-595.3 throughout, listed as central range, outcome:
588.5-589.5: 0.23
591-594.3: 0.00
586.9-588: -0.02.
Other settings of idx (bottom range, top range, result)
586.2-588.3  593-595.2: 1.02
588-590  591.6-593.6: 1.25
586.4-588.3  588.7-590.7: 0.86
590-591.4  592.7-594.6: 1.06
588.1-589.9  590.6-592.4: 1.21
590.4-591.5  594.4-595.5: 1.06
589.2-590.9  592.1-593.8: 1.15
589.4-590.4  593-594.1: 1.17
